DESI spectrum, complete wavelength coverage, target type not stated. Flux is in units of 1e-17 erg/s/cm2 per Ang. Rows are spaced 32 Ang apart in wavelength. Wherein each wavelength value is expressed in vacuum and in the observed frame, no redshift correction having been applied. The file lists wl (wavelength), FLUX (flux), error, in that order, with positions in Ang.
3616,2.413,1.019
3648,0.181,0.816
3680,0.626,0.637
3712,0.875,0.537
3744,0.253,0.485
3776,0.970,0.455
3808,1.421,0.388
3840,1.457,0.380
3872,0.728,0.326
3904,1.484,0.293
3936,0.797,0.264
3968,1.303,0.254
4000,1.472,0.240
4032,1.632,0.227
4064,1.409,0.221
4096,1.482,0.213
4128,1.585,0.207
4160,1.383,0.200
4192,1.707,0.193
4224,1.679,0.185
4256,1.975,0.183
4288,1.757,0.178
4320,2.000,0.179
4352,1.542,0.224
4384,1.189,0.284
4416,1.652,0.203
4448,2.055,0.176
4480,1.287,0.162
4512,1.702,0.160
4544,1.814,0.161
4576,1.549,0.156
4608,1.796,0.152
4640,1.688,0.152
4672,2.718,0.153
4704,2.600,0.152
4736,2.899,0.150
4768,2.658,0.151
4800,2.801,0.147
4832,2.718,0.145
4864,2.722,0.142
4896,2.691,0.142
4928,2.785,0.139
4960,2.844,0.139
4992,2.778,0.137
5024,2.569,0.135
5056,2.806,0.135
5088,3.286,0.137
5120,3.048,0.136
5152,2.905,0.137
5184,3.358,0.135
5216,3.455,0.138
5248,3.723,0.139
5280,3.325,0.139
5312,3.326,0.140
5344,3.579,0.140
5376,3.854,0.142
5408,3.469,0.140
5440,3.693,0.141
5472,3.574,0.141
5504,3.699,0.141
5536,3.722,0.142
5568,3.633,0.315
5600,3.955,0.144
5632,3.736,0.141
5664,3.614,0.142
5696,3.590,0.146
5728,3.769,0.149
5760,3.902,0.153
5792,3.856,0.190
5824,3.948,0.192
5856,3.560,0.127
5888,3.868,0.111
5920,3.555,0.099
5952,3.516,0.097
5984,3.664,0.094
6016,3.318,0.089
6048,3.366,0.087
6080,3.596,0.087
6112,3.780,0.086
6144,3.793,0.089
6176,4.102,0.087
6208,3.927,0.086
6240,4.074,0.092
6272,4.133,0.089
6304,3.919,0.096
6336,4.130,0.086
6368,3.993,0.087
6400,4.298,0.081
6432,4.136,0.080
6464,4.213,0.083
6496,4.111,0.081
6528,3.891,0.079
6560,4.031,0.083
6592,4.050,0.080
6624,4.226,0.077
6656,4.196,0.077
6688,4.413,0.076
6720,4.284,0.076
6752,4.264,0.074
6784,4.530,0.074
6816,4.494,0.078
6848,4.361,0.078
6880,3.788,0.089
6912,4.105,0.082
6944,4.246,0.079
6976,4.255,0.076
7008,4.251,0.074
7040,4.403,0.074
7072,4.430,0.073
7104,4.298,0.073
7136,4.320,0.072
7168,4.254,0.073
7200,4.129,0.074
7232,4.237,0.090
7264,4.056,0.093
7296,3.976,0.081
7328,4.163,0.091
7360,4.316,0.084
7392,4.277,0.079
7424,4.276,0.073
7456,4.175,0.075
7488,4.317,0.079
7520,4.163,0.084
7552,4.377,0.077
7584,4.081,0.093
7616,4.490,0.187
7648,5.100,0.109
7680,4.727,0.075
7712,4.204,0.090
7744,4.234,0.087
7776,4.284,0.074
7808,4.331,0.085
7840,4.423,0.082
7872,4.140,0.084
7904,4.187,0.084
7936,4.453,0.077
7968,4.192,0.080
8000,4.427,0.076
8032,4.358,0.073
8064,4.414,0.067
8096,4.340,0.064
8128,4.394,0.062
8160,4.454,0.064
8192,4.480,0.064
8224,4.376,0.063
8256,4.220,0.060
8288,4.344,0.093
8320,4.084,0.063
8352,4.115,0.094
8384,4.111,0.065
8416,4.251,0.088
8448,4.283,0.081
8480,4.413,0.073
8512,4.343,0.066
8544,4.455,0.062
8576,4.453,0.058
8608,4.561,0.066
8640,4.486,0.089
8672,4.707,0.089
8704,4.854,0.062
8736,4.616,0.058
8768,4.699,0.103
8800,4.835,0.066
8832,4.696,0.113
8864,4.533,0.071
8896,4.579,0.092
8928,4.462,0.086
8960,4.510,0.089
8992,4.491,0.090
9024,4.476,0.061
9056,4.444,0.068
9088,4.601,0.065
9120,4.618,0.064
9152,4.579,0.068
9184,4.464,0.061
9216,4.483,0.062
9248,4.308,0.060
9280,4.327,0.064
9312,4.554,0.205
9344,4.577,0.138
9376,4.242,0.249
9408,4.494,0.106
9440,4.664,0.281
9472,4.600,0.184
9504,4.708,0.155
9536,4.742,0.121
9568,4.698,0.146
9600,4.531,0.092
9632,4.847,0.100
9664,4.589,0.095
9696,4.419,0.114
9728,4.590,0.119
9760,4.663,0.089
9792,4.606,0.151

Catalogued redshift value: 0.166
